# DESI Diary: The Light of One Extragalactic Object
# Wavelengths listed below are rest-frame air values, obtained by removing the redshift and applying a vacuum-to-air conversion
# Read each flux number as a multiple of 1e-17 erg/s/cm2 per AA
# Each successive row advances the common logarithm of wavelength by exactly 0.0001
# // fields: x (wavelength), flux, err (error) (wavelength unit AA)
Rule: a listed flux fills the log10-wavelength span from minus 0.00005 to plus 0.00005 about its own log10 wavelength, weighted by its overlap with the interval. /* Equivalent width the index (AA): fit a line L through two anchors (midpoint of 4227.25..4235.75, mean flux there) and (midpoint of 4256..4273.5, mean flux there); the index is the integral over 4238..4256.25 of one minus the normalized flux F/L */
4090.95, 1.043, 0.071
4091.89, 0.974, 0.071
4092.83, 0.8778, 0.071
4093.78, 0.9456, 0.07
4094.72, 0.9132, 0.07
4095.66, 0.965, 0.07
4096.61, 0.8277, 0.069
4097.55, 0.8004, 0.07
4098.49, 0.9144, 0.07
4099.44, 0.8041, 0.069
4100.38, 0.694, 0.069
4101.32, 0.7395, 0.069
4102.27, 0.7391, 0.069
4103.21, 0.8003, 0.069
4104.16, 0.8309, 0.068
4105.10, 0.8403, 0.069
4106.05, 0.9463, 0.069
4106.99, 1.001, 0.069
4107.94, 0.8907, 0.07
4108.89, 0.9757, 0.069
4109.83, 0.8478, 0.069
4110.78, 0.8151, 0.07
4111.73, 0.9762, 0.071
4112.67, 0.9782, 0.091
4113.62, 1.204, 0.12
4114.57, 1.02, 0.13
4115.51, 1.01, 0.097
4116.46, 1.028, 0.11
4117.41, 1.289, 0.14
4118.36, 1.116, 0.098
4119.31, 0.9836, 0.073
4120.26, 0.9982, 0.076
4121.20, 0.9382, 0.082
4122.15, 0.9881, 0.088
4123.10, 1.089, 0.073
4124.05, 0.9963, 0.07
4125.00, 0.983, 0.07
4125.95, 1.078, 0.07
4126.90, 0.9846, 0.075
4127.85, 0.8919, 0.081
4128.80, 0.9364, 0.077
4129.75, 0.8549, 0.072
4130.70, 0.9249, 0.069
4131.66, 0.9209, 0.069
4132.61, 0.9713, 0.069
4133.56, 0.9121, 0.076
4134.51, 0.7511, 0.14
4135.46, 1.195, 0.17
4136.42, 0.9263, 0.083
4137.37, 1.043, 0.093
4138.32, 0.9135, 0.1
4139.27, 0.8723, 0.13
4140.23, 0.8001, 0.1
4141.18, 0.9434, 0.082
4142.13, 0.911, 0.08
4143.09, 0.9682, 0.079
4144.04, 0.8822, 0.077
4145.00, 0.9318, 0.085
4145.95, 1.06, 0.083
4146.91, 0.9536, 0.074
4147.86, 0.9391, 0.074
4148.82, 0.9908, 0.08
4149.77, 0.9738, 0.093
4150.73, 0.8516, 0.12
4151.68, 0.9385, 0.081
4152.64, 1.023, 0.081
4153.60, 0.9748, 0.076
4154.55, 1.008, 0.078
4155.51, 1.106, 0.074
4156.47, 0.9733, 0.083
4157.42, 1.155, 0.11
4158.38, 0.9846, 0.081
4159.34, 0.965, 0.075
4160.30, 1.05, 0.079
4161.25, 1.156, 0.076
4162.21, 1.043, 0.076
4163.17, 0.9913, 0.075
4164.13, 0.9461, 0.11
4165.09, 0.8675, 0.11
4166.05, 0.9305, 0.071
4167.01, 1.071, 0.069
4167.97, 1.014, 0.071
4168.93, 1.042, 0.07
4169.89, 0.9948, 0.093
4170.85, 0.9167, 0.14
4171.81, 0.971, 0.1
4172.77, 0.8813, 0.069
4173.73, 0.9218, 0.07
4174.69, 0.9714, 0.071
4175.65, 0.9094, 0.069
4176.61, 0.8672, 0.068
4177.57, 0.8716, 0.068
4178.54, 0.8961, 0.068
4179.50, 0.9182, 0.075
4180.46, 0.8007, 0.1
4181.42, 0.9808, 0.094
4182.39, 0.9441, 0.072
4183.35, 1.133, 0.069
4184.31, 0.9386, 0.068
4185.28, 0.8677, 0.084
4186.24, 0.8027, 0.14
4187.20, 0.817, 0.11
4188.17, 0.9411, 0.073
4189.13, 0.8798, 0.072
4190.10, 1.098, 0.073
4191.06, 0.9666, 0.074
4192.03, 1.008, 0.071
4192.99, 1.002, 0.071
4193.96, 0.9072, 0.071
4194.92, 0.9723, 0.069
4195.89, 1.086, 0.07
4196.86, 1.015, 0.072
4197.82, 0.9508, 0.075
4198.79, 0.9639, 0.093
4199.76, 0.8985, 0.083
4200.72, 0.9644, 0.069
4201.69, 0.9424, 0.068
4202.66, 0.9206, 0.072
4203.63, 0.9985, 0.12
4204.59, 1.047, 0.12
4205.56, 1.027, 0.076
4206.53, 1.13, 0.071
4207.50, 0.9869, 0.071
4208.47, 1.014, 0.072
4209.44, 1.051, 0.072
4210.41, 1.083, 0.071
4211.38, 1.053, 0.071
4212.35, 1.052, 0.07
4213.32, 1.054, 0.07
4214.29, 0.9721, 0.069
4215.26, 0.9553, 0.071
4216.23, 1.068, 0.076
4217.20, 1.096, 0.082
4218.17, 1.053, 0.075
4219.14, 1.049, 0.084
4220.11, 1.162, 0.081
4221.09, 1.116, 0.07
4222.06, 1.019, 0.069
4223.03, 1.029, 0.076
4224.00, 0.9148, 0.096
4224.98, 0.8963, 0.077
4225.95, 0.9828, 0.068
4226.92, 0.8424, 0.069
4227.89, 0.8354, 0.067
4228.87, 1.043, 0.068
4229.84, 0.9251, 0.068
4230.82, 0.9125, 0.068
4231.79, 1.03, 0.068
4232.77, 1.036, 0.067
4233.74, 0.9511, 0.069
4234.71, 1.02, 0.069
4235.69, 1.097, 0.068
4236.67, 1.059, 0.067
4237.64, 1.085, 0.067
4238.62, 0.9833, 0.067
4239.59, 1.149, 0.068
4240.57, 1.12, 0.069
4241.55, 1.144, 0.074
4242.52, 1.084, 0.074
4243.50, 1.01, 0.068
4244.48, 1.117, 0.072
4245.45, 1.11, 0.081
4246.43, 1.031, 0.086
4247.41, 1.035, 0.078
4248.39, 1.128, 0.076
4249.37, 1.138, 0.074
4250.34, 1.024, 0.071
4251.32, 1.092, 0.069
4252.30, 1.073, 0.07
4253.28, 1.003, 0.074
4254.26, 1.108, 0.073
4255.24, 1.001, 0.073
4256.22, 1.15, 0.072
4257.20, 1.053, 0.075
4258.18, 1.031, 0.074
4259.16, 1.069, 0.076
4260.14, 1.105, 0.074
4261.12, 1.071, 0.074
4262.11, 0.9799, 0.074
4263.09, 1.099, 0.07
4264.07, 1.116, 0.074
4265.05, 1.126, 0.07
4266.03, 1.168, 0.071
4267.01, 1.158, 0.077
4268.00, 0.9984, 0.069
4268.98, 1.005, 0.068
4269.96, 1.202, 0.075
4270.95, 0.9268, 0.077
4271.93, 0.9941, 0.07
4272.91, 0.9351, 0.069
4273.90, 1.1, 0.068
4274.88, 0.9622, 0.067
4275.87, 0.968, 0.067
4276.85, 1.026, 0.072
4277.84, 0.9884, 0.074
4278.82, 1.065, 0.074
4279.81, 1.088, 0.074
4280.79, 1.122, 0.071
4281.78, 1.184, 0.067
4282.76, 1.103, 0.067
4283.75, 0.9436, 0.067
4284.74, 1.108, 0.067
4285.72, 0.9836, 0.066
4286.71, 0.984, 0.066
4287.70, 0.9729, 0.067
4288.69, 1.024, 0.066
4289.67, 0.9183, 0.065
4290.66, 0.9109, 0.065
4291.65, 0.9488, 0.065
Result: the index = -1.08 AA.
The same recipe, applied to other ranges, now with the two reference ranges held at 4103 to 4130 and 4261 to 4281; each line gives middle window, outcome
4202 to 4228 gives 0.19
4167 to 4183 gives 1.09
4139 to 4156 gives 0.69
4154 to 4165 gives -0.33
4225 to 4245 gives 0.30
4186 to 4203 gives 1.01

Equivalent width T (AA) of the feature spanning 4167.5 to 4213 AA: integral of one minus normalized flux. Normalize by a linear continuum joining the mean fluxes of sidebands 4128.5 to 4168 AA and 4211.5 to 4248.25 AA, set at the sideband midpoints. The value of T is 1.5 AA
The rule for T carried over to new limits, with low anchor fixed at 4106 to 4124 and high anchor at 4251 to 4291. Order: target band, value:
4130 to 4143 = 1.1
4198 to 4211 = 0.4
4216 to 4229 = 0.4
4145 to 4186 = 2.0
